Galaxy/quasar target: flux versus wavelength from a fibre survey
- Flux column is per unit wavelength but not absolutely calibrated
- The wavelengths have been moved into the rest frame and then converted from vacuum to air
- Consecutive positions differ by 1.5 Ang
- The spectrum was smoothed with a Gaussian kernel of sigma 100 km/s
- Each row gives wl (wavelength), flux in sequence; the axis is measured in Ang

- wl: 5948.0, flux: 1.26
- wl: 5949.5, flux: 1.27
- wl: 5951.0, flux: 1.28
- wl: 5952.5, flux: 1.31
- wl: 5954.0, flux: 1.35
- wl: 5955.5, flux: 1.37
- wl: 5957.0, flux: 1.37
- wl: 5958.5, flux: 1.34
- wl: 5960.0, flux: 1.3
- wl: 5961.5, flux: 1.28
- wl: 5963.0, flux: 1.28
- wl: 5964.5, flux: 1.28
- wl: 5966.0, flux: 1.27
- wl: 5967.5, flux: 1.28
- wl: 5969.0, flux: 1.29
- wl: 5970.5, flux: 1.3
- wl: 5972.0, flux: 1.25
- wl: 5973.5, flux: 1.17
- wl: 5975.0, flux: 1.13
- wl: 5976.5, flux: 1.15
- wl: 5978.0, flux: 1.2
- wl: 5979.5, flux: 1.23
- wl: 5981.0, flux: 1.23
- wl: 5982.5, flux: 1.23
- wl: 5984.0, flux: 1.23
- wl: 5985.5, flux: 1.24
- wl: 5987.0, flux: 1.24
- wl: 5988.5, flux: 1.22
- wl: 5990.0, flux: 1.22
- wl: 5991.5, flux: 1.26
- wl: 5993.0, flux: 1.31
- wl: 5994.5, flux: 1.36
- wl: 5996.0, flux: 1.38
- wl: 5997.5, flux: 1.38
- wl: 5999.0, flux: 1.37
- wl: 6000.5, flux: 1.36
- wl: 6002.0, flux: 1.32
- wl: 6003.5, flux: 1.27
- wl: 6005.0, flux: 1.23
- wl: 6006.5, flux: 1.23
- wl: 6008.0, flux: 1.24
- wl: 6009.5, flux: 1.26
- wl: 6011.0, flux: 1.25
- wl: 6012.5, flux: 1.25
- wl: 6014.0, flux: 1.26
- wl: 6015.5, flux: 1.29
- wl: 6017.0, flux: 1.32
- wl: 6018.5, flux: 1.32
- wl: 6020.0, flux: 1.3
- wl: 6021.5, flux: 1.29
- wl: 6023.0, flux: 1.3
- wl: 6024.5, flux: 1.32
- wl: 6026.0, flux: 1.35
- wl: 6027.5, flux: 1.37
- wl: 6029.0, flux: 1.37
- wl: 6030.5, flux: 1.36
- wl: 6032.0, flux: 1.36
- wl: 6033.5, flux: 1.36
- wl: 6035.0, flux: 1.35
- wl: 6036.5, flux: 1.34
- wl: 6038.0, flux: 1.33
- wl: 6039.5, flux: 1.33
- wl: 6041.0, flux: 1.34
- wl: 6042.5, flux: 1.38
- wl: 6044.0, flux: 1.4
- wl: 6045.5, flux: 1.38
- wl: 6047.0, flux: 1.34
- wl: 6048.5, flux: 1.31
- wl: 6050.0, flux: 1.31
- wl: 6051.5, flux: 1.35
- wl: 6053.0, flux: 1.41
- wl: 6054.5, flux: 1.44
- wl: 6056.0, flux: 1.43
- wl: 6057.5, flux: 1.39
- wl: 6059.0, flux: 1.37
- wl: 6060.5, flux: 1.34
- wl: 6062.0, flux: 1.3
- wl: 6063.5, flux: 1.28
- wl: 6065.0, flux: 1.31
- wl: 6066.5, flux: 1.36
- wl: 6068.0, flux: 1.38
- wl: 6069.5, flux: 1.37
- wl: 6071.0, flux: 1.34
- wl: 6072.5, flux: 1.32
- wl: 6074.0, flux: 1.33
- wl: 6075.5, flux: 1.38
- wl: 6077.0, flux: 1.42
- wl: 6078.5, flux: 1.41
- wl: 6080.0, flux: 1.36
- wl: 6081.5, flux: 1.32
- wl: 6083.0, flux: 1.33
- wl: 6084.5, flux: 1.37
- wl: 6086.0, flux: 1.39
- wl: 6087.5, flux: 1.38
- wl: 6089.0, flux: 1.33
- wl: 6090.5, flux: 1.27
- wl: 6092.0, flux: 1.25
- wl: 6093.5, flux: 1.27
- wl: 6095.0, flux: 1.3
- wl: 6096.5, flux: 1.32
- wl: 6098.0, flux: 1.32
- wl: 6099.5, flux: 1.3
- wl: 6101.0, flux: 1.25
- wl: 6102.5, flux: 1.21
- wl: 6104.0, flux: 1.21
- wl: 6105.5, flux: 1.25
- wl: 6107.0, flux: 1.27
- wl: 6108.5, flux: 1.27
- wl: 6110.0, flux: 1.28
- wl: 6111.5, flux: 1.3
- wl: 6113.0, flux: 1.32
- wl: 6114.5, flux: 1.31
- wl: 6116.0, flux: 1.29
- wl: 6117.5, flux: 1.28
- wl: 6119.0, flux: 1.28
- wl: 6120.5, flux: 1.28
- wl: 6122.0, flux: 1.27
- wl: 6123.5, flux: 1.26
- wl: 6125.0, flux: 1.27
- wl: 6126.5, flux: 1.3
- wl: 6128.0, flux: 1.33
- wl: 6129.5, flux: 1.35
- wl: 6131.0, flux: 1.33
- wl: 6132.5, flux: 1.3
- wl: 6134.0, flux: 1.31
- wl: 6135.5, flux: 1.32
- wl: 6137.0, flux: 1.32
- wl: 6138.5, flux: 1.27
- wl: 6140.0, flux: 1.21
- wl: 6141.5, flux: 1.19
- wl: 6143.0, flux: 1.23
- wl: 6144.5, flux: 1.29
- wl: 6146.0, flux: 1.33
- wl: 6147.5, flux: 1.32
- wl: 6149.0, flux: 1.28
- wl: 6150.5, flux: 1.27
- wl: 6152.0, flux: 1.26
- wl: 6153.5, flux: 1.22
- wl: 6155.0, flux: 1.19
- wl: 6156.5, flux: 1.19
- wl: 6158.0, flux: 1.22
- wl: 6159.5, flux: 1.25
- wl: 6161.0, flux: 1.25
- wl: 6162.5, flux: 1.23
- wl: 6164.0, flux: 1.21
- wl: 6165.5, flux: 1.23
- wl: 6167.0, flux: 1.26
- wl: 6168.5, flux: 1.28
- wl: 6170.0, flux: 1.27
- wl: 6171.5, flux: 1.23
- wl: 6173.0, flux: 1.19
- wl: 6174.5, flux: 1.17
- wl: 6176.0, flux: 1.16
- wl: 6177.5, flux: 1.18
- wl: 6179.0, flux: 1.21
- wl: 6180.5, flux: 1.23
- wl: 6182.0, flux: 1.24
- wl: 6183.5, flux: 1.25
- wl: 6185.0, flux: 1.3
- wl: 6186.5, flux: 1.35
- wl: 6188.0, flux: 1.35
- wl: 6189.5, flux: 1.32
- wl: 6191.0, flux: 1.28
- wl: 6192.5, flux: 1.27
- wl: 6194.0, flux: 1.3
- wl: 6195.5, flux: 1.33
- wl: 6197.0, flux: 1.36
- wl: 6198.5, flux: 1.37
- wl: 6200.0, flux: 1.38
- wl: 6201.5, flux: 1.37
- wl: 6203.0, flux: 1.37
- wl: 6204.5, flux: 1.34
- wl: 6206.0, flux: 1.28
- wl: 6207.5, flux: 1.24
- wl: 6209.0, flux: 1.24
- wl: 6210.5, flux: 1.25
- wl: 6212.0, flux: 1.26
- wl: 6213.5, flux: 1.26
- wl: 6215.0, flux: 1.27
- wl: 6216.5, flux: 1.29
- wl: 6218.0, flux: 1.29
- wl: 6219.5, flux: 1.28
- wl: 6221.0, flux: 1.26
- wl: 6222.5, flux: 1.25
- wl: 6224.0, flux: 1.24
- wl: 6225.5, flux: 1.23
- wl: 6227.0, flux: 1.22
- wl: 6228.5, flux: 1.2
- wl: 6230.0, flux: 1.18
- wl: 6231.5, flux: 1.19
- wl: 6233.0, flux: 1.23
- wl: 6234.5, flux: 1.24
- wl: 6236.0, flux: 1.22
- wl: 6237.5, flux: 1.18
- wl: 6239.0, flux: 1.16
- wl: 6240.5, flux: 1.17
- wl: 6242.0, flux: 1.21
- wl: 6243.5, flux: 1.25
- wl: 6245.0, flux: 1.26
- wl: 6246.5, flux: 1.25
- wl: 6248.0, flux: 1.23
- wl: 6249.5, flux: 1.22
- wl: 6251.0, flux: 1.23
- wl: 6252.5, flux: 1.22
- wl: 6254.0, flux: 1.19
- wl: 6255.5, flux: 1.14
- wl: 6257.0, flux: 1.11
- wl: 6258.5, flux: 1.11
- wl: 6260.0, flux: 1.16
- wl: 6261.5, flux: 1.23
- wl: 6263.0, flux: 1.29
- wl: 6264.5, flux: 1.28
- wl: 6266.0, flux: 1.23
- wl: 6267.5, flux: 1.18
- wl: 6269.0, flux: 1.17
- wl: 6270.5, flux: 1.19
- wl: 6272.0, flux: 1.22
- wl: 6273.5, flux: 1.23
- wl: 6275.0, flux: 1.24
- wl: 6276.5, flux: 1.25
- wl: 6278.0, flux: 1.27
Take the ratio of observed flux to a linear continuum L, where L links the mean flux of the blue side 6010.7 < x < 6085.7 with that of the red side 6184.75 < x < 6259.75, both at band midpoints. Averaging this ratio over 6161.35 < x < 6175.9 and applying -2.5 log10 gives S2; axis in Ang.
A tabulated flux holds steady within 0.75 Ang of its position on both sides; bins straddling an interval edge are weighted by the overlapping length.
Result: 0.047 mag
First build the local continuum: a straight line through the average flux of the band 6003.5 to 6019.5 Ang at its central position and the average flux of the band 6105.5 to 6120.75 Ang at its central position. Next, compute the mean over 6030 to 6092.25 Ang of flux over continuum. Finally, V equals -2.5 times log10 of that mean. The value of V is -0.06 mag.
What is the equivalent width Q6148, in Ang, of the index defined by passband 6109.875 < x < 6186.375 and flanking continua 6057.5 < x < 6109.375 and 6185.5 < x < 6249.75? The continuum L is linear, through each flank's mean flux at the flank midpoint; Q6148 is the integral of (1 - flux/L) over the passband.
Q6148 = 2.0 Ang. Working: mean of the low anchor 1.32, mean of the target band 1.26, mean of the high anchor 1.27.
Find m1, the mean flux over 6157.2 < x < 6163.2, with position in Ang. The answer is 1.24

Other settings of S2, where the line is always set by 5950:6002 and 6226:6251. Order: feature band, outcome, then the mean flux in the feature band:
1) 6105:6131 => -0.04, 1.29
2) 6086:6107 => -0.03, 1.28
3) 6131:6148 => -0.04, 1.28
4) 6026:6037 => -0.08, 1.36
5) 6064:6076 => -0.08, 1.35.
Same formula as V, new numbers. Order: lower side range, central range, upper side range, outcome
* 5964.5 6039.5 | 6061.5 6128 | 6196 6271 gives -0.036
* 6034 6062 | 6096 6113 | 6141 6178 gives 0.022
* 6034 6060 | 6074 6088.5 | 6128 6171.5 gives -0.032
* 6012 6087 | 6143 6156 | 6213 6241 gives 0.013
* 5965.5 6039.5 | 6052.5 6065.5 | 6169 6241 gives -0.070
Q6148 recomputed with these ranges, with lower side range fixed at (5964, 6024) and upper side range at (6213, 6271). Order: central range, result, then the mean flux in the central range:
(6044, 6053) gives -0.7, 1.35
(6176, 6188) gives -0.2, 1.25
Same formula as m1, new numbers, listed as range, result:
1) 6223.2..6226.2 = 1.24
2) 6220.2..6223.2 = 1.26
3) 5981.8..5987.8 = 1.23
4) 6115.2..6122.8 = 1.28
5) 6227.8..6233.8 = 1.2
